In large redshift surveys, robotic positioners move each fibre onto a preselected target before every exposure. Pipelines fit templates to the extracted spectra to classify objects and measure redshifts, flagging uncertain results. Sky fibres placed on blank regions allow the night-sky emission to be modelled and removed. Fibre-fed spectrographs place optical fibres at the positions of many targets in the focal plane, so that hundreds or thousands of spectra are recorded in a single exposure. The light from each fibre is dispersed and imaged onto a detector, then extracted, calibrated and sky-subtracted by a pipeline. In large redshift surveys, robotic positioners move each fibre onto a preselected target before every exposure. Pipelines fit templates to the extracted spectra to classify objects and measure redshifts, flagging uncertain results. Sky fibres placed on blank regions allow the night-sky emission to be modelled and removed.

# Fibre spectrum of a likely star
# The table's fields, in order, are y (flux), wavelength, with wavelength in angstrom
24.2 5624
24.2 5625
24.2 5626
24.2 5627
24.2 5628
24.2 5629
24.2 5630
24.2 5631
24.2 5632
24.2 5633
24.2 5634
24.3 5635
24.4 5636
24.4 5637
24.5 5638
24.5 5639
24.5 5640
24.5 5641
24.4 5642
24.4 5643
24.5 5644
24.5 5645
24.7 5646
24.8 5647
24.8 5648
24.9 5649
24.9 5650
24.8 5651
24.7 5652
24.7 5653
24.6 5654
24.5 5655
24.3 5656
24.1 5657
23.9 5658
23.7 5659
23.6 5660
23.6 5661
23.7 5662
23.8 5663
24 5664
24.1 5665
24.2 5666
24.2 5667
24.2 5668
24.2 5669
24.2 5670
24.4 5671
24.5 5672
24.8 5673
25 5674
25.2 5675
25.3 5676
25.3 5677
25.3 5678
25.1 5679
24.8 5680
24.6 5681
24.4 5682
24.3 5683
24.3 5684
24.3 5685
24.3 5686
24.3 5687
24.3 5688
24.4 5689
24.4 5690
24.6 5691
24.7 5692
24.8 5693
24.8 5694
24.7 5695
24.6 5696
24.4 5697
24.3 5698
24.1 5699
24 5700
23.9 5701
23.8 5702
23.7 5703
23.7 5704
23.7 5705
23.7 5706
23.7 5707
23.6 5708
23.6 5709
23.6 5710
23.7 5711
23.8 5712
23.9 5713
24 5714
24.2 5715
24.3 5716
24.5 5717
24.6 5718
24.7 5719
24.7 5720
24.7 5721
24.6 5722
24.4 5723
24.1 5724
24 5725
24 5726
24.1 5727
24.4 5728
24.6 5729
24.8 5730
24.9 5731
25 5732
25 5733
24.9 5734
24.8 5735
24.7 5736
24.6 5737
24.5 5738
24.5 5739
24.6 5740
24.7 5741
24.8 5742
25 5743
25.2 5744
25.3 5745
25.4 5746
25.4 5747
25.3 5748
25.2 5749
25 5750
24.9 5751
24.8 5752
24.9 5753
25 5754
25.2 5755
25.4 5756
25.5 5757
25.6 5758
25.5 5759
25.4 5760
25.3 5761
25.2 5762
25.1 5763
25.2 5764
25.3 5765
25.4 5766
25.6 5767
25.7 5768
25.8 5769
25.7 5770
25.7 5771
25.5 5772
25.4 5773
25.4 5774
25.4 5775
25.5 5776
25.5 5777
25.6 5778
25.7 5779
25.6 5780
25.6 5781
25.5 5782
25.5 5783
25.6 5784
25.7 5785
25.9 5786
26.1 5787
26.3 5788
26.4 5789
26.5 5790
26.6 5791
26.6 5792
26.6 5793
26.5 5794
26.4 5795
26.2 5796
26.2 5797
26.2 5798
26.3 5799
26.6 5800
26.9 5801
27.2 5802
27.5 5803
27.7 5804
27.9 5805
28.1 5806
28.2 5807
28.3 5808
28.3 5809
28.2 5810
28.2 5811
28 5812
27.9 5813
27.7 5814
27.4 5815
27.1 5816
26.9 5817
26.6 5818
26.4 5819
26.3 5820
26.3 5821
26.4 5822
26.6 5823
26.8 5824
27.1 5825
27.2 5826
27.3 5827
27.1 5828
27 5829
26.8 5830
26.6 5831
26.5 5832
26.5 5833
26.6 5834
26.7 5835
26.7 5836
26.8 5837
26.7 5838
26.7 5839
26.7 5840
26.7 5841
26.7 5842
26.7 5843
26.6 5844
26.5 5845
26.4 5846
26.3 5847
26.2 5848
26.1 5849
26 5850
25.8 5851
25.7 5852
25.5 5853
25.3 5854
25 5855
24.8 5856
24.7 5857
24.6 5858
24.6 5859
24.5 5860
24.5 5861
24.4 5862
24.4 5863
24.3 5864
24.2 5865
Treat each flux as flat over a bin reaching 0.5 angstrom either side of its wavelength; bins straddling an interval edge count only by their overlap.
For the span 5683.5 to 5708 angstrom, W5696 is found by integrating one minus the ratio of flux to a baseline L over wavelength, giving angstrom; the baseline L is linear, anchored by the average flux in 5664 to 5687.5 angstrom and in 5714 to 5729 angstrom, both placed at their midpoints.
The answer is 0.3 angstrom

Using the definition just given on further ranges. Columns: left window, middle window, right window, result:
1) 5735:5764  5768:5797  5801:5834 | 0.26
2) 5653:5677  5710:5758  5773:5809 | 1.44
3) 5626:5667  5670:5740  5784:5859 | 1.90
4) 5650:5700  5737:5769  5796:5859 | 0.55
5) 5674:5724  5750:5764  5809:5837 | 0.21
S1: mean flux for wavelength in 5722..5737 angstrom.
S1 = 24.6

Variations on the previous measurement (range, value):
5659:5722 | 24.3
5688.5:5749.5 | 24.4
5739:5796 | 25.5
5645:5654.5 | 24.8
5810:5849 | 26.8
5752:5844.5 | 26.4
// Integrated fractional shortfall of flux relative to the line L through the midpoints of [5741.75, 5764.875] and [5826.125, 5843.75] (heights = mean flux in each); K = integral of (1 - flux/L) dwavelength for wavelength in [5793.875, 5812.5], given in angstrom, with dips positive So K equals -0.8 angstrom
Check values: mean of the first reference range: 25.2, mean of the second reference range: 26.8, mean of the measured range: 27.3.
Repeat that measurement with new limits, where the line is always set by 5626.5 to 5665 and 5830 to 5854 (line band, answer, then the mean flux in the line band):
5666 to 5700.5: 0.2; 24.6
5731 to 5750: 0.3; 24.9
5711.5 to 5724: 0.4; 24.4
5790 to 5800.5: -0.2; 26.4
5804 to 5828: -1.1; 27.4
